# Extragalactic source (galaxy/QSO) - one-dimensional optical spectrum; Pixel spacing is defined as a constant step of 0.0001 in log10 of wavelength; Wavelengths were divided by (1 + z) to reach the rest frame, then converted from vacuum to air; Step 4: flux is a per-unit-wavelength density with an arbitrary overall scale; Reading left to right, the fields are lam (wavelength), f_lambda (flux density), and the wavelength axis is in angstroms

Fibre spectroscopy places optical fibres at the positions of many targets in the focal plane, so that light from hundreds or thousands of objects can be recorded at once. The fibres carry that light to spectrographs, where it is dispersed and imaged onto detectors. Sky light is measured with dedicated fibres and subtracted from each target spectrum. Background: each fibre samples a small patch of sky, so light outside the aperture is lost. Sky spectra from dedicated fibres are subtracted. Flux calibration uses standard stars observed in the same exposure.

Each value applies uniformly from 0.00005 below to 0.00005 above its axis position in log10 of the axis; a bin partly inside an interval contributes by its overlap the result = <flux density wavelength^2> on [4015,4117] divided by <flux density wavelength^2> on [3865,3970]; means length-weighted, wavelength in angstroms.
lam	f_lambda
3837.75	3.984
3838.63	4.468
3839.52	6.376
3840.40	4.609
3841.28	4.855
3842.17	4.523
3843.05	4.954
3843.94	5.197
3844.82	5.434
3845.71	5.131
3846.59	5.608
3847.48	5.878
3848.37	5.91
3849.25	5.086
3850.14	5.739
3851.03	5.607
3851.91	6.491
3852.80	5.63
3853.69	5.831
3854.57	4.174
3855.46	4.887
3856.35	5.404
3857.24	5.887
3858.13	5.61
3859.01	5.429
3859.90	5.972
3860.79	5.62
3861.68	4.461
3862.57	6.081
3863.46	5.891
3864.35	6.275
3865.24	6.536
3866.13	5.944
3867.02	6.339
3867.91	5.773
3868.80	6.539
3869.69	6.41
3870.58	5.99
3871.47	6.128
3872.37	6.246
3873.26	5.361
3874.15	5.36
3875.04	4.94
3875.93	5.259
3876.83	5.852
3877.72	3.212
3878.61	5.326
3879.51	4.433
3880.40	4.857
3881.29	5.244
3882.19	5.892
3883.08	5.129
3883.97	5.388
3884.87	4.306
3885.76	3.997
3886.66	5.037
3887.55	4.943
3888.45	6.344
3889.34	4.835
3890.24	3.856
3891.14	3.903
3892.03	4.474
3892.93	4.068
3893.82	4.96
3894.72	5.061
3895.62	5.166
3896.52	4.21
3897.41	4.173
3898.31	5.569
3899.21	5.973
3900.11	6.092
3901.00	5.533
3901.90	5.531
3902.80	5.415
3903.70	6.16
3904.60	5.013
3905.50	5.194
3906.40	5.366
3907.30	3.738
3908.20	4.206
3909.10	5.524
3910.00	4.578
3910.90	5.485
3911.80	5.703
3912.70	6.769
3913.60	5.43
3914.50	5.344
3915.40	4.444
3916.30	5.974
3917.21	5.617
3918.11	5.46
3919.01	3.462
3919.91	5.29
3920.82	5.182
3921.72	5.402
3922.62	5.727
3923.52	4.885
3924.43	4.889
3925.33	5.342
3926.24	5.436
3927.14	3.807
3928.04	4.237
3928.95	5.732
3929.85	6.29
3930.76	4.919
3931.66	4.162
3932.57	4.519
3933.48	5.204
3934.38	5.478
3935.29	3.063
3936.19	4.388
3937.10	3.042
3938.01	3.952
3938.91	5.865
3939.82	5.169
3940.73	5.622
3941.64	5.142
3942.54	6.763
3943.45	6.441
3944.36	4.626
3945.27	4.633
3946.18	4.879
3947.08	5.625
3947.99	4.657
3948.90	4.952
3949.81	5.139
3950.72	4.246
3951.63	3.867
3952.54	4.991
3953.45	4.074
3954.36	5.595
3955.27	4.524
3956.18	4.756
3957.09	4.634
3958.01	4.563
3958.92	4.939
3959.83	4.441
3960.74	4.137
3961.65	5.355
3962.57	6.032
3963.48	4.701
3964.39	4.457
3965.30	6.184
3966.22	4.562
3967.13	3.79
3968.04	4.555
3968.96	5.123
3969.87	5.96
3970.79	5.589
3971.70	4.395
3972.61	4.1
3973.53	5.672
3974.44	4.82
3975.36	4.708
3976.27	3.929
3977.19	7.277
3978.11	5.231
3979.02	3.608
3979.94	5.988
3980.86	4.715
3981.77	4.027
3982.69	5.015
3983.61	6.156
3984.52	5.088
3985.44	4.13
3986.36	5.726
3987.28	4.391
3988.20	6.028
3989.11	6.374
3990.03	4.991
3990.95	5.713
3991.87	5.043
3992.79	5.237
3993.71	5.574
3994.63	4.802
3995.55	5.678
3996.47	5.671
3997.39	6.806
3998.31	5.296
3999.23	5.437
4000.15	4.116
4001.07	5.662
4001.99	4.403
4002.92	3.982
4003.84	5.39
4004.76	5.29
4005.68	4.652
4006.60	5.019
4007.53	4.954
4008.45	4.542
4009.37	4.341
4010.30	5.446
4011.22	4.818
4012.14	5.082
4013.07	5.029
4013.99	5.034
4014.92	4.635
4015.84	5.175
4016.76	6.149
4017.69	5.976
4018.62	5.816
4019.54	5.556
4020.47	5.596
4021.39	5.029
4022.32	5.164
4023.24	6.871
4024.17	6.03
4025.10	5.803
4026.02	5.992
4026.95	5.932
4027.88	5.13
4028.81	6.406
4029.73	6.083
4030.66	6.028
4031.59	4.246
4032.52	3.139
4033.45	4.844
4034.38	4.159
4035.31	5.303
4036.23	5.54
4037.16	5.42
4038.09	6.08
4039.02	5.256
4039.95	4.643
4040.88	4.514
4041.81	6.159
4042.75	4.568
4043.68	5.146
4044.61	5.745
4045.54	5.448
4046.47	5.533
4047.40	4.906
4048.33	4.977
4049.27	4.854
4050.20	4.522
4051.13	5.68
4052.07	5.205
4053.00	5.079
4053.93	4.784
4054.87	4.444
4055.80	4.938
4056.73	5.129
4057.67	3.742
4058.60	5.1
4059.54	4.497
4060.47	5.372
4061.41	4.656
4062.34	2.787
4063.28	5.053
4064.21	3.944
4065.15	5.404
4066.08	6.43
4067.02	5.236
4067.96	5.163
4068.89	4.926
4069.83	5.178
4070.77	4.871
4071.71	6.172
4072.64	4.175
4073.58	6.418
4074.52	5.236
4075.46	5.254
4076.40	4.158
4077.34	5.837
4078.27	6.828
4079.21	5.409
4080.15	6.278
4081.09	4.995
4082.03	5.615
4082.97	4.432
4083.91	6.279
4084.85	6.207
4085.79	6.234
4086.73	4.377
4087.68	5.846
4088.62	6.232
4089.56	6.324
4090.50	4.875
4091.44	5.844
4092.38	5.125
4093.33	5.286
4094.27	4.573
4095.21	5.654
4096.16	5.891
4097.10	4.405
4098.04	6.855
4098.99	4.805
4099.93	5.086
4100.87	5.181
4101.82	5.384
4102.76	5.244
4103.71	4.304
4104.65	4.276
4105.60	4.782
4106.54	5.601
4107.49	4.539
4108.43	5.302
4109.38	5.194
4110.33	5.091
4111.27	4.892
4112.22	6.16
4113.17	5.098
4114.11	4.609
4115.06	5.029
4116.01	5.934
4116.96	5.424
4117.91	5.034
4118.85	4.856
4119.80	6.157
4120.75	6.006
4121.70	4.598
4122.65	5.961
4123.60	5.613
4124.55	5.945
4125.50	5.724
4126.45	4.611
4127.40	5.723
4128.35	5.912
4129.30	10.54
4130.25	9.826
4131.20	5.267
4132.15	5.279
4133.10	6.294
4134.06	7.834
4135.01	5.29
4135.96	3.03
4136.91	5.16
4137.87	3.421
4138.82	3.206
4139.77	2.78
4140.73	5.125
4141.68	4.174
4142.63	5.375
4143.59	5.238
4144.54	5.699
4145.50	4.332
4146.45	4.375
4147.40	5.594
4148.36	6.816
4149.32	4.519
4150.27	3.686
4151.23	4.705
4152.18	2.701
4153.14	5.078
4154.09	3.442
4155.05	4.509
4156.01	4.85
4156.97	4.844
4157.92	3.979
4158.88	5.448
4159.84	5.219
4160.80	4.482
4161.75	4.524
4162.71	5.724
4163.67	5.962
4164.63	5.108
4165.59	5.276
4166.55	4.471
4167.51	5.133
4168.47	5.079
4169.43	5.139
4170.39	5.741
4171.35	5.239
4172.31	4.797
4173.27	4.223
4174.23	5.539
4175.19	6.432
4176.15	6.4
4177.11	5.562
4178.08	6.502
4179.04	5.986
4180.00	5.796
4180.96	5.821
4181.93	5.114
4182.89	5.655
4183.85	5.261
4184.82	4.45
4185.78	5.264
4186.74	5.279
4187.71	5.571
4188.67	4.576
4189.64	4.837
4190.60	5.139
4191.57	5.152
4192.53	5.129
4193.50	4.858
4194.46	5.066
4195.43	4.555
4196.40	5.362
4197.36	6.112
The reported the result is 1.12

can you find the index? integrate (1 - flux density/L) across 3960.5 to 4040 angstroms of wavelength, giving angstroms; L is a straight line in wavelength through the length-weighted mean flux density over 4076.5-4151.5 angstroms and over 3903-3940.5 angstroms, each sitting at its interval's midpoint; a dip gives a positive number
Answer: -0.56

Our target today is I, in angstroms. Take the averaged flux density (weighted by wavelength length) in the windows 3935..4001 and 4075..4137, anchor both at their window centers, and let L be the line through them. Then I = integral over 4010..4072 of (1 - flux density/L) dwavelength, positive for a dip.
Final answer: 1.3 angstroms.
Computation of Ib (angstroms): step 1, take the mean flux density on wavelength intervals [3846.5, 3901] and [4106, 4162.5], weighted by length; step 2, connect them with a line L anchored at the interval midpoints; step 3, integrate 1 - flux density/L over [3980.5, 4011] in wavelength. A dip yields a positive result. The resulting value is 0.8 angstroms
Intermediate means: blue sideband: 5.35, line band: 5.14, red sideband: 5.18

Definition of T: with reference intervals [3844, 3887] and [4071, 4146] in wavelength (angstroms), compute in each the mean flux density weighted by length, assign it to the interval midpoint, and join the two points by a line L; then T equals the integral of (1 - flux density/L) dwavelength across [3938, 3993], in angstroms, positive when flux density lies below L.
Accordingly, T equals 4.2 angstroms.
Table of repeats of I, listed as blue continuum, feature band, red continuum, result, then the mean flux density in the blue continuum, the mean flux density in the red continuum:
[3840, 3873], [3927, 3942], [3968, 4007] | 1.6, 5.62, 5.15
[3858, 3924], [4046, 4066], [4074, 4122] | 1.9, 5.28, 5.35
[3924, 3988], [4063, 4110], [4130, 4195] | -2.9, 4.92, 5.09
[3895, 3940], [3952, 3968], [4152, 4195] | 0.9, 5.06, 5.14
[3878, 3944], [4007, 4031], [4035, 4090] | -1.4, 5.05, 5.23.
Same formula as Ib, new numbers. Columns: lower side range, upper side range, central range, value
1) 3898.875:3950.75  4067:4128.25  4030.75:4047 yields 0.7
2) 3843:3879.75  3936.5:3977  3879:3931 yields 1.8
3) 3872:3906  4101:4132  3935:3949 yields 0.6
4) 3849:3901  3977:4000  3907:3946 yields 2.0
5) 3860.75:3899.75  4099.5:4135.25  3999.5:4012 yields 1.4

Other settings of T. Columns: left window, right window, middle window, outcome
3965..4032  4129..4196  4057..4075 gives 0.8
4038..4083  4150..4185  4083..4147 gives -3.3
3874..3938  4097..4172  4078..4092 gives -1.5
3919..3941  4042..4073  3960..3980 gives -0.3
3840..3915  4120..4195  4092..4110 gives 0.4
